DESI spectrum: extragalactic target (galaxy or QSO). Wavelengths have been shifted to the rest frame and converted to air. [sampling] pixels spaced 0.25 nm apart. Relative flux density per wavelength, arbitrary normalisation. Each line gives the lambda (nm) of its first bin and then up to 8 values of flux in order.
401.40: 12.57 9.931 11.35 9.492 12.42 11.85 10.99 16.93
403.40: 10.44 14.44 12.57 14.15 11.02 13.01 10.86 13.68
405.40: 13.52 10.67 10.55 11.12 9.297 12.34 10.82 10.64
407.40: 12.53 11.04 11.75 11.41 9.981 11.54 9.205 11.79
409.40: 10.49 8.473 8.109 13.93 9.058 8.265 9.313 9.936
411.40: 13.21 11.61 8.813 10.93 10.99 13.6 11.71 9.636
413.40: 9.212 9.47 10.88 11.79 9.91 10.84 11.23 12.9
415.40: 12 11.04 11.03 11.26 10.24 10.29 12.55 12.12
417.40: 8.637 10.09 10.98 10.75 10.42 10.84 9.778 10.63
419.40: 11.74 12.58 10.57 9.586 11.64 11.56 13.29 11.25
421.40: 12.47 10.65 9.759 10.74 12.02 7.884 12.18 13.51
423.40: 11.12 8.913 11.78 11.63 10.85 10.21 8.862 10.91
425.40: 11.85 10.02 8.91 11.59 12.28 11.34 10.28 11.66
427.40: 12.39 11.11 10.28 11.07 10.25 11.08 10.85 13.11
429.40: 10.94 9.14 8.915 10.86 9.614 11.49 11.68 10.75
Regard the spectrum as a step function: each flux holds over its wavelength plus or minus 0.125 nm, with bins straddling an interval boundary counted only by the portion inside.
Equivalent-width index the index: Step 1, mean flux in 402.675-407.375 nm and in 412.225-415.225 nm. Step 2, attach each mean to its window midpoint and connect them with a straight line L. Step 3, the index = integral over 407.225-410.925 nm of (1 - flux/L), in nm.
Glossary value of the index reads 0.34 nm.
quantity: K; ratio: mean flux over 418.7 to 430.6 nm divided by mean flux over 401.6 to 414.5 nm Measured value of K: 0.98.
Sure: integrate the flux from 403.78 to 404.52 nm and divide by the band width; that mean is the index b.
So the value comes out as 12.6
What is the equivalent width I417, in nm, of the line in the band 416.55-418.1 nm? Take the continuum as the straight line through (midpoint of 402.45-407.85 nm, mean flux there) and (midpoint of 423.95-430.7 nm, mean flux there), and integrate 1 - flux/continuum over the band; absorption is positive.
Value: 0.08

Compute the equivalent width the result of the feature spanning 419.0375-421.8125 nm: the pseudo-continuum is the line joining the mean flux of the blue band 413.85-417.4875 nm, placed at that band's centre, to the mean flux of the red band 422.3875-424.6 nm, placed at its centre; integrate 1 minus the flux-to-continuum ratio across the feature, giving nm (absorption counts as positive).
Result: -0.091 nm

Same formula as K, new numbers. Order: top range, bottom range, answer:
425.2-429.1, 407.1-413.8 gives 1.04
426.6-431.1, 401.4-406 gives 0.90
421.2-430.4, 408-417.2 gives 1.01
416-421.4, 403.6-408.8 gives 0.94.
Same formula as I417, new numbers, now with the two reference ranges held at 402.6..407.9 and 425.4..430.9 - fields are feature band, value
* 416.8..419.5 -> 0.146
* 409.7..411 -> 0.231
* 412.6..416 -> 0.155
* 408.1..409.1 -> 0.109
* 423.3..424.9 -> 0.068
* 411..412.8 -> 0.062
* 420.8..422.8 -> 0.034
